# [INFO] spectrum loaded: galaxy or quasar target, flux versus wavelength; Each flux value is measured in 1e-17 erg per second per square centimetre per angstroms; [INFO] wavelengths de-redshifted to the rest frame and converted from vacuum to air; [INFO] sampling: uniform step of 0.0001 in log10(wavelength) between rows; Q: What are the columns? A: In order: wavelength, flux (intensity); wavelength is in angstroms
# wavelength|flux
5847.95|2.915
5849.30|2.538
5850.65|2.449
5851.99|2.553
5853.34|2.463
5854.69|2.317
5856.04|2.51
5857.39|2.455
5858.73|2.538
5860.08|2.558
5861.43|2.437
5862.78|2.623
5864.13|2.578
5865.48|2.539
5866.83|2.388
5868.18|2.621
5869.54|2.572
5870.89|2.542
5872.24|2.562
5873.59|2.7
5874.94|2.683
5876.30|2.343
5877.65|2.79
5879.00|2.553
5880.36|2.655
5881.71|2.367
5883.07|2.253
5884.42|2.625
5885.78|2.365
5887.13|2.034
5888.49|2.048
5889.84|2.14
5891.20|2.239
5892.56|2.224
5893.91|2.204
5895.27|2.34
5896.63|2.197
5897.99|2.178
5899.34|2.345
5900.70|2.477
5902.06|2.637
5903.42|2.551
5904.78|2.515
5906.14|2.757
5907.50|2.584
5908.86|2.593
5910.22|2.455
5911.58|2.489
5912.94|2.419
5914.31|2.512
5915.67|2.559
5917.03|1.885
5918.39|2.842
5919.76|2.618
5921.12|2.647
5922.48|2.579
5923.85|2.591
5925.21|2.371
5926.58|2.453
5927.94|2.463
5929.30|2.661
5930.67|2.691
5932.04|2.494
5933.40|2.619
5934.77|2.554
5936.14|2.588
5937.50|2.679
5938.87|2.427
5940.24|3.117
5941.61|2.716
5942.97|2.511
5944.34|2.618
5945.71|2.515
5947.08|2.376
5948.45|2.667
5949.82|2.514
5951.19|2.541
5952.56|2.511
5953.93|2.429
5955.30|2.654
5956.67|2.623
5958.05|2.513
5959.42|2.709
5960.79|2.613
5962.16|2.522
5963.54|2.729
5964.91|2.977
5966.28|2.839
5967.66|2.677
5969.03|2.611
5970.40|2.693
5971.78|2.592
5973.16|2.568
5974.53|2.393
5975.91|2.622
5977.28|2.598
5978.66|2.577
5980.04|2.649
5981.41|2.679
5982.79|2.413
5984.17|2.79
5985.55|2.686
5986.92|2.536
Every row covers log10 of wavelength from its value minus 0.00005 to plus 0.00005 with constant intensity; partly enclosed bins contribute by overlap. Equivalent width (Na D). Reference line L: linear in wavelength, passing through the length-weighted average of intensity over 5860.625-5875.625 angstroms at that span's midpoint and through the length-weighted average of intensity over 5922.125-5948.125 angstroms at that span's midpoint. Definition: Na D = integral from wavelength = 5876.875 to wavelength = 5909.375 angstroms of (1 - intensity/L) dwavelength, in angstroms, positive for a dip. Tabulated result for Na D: 2.2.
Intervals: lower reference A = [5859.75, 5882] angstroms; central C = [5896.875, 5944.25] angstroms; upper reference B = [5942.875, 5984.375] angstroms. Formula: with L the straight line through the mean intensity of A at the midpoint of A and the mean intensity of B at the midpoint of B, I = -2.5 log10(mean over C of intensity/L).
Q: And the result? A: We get 0.017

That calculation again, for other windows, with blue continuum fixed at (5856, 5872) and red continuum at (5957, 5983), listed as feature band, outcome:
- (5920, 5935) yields 0.01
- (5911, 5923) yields 0.03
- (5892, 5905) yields 0.09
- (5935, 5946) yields -0.02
